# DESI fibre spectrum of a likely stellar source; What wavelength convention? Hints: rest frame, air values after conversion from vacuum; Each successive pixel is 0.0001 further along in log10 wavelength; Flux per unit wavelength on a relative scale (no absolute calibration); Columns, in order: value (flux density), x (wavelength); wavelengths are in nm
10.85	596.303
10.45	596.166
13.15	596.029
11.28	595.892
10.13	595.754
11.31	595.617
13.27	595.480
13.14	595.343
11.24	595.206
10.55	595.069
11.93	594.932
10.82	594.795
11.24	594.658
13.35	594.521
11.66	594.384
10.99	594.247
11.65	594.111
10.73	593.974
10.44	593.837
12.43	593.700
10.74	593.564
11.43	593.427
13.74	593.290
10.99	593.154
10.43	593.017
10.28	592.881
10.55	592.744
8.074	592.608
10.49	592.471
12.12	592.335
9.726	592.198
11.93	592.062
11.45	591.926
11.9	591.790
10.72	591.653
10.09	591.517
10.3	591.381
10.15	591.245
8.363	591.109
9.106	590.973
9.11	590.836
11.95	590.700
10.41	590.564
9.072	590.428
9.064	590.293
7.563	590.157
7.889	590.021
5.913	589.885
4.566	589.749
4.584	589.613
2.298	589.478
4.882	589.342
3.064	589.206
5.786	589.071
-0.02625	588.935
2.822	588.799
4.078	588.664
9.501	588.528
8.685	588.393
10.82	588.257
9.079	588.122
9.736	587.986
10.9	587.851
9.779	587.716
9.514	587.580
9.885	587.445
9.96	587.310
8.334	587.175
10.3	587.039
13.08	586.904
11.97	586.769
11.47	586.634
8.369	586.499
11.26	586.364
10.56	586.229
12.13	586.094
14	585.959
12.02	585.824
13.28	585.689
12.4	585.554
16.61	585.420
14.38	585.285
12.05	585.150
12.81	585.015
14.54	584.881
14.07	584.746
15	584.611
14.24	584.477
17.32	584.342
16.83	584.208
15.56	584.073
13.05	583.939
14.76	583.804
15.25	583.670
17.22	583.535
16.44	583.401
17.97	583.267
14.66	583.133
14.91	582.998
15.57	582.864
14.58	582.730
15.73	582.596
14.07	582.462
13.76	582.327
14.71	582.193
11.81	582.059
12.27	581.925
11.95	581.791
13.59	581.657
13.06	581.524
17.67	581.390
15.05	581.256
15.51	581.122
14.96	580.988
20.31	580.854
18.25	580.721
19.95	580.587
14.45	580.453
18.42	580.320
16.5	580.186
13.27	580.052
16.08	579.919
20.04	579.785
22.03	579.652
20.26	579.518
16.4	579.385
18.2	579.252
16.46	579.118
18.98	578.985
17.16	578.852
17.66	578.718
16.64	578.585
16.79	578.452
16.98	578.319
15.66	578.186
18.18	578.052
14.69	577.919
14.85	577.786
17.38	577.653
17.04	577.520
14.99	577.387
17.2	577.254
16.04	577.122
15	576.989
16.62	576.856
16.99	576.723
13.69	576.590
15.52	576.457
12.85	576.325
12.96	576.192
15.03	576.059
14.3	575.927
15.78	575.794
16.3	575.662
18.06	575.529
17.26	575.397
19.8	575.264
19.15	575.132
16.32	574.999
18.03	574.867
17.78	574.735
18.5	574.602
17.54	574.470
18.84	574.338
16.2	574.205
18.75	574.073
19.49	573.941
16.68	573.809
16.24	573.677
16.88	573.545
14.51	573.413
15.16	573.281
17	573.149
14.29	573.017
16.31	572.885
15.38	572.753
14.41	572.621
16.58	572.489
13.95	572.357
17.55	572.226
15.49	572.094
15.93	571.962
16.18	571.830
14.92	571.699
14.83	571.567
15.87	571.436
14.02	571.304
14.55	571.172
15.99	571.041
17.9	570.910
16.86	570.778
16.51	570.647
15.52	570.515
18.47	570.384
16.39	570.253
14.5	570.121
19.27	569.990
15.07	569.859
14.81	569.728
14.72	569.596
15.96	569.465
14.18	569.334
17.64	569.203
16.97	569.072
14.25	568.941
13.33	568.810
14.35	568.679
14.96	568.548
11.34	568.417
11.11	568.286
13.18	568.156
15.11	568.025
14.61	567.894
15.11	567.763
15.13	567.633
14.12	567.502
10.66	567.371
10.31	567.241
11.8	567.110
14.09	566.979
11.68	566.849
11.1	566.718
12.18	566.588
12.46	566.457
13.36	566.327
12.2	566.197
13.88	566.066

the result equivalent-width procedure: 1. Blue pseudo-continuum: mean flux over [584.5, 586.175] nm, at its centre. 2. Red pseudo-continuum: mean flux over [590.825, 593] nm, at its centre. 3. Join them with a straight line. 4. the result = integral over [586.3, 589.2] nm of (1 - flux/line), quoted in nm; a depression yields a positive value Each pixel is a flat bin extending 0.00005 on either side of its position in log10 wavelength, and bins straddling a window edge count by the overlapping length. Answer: 0.88 nm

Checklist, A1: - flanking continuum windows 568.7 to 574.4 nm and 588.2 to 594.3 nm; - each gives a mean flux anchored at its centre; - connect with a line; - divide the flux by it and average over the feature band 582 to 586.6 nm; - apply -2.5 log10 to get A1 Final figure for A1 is -0.23 mag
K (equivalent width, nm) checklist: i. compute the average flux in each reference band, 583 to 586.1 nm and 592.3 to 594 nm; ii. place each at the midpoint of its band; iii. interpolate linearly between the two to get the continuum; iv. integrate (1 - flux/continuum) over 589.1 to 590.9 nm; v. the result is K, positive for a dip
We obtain 0.78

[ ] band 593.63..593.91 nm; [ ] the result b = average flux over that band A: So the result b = 11.4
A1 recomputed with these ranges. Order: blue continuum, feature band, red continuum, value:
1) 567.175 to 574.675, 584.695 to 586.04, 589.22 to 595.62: -0.151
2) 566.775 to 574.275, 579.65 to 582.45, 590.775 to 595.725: -0.182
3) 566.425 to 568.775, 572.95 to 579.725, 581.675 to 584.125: -0.201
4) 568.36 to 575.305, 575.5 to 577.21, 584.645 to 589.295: -0.067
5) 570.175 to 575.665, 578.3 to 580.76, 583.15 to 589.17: -0.237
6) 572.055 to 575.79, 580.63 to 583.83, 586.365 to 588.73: -0.210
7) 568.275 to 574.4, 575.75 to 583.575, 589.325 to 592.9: -0.235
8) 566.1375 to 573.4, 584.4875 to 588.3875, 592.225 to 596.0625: 0.064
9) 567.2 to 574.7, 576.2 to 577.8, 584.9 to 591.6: -0.170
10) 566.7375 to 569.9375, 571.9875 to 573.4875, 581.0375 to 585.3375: -0.101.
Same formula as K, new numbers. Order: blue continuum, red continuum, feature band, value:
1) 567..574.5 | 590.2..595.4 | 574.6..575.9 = -0.278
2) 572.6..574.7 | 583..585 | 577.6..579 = -0.053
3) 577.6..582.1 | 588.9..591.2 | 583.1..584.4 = -0.316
